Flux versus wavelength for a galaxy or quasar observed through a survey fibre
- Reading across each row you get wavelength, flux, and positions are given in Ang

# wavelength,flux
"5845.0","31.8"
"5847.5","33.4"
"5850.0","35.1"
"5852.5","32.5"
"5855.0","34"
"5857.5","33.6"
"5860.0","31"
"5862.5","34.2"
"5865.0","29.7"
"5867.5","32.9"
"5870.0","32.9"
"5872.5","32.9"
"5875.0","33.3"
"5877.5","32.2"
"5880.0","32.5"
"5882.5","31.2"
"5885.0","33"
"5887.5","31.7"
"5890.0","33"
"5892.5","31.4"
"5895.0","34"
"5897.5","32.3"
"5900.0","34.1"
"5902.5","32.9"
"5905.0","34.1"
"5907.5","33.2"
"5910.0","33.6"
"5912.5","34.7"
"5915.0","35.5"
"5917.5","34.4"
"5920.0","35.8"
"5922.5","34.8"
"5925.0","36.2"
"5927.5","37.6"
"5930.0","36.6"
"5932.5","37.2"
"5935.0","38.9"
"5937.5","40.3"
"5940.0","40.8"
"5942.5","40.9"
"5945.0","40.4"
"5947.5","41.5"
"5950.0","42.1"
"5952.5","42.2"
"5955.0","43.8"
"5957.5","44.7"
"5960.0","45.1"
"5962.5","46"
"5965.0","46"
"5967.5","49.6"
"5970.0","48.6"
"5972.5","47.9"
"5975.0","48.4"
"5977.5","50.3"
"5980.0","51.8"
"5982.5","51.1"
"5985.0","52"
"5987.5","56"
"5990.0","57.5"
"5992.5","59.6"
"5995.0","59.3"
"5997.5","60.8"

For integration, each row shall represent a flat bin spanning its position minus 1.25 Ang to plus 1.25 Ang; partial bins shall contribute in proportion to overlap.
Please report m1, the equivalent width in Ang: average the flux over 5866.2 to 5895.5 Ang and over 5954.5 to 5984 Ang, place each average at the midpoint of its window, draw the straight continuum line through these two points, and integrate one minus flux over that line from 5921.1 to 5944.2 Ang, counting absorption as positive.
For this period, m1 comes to 1.9 Ang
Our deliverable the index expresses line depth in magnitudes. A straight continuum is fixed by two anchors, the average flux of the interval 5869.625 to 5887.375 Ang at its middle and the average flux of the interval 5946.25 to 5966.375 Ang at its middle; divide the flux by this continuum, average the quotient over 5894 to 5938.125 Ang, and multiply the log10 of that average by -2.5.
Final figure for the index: 0.082 mag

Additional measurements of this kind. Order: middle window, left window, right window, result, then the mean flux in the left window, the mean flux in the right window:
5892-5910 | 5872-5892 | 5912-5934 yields 0.026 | 32.4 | 35.9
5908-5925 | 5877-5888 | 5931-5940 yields 0.052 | 32.1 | 39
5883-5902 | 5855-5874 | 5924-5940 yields 0.068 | 32.6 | 38.1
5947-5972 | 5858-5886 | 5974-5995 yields 0.090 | 32.4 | 53.8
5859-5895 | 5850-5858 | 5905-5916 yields 0.049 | 33.6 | 34.2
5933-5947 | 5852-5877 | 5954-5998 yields 0.124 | 32.7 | 50.9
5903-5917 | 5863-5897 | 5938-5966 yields 0.081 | 32.4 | 42.9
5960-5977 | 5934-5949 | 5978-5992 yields 0.025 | 40.5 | 53.8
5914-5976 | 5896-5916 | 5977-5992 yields 0.057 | 33.8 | 53.6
